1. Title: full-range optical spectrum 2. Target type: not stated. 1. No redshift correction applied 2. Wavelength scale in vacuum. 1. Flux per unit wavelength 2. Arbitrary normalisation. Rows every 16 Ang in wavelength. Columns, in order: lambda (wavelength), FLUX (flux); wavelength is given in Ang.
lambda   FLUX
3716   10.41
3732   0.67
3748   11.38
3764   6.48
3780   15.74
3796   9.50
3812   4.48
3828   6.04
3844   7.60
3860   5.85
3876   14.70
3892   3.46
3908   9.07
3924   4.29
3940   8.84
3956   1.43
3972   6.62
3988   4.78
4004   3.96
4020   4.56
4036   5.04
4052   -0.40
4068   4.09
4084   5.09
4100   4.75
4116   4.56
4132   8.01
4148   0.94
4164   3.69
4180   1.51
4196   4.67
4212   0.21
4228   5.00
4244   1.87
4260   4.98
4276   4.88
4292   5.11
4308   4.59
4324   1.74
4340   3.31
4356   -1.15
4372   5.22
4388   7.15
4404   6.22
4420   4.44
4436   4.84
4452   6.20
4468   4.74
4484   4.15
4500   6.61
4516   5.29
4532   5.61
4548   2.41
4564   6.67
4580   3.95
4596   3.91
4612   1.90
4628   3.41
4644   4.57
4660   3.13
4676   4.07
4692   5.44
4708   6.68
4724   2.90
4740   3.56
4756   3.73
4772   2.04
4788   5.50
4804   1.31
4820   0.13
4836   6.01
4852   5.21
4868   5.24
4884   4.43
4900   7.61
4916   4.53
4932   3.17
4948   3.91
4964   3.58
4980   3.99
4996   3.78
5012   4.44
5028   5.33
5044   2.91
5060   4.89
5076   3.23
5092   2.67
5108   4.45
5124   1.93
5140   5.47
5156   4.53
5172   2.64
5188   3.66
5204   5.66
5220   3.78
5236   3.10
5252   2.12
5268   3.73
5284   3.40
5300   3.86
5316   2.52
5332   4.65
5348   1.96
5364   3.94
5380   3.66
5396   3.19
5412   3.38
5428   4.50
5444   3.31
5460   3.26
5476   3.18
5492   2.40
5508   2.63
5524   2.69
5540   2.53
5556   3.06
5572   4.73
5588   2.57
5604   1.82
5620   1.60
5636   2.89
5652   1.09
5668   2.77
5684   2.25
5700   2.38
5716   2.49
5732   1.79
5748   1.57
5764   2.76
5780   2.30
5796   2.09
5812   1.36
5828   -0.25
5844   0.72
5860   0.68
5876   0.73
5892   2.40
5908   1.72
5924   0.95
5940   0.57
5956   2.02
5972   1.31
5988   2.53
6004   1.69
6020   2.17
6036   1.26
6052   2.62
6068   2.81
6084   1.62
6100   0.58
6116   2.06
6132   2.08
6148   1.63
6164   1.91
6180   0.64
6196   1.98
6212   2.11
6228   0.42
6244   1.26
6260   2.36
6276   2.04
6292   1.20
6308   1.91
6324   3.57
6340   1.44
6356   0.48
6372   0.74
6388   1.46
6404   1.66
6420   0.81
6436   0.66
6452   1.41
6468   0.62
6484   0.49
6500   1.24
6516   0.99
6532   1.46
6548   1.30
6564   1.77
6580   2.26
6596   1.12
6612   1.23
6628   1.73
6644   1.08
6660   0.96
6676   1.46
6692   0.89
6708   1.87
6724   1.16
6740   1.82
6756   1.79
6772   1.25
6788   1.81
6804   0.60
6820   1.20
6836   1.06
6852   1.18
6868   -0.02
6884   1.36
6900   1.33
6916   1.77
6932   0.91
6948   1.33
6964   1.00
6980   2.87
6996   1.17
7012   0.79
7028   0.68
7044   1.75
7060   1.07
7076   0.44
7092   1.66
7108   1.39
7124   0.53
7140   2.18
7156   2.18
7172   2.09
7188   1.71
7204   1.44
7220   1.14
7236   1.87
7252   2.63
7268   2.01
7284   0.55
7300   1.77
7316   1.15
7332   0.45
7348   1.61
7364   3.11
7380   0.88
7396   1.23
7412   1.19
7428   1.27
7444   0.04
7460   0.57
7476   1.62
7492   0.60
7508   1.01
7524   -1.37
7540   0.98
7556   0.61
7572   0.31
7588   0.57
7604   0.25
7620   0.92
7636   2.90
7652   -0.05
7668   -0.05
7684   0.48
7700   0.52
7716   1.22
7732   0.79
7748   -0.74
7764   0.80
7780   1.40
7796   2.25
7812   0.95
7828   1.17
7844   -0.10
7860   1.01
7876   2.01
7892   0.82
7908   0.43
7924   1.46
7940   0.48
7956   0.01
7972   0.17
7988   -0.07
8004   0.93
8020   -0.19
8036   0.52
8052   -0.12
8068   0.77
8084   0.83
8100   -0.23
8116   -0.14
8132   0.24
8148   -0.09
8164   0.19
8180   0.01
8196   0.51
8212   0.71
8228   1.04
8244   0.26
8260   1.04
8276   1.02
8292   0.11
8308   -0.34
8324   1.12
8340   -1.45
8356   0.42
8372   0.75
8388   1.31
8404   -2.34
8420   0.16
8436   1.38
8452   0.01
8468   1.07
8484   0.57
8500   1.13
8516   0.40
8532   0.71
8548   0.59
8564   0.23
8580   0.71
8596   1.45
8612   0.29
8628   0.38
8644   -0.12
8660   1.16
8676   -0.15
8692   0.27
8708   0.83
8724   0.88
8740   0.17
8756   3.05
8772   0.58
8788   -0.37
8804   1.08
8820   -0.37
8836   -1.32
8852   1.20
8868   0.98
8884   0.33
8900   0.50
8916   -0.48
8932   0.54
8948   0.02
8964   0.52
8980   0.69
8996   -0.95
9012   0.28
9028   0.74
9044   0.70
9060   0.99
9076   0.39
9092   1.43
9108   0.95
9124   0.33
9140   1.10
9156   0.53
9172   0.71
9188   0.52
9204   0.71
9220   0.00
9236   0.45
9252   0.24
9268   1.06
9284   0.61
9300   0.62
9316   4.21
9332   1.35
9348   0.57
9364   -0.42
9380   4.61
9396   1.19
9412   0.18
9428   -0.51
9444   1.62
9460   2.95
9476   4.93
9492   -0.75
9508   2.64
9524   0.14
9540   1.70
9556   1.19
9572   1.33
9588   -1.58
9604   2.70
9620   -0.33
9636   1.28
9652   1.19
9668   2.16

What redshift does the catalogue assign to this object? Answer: 1.350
